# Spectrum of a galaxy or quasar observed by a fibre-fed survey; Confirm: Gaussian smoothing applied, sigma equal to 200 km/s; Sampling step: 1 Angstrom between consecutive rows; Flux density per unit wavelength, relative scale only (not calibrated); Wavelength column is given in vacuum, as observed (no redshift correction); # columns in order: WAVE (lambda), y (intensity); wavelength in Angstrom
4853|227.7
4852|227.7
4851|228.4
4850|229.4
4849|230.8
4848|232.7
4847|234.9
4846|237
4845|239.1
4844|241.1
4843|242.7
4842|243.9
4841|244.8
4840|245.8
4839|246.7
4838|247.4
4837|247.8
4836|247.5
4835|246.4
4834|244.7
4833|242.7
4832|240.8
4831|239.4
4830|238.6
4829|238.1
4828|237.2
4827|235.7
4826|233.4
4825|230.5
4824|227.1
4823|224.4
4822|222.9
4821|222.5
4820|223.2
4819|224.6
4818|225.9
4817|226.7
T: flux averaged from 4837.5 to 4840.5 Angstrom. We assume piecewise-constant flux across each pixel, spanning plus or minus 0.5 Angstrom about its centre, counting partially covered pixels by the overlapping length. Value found 247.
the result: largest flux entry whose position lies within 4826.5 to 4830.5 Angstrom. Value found 238.6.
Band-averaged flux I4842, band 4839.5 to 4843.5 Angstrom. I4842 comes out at 244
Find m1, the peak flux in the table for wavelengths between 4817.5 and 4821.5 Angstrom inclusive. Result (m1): 225.9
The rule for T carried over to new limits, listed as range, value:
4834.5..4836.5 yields 247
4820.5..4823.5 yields 223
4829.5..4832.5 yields 240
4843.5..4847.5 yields 238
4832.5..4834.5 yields 244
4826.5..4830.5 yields 237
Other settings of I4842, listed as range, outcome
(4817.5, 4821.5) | 224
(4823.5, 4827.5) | 232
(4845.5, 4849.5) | 234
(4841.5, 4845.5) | 242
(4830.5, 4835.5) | 243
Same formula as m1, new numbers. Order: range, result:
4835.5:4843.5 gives 247.8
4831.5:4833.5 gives 242.7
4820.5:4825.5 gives 230.5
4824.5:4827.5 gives 235.7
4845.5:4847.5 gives 237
